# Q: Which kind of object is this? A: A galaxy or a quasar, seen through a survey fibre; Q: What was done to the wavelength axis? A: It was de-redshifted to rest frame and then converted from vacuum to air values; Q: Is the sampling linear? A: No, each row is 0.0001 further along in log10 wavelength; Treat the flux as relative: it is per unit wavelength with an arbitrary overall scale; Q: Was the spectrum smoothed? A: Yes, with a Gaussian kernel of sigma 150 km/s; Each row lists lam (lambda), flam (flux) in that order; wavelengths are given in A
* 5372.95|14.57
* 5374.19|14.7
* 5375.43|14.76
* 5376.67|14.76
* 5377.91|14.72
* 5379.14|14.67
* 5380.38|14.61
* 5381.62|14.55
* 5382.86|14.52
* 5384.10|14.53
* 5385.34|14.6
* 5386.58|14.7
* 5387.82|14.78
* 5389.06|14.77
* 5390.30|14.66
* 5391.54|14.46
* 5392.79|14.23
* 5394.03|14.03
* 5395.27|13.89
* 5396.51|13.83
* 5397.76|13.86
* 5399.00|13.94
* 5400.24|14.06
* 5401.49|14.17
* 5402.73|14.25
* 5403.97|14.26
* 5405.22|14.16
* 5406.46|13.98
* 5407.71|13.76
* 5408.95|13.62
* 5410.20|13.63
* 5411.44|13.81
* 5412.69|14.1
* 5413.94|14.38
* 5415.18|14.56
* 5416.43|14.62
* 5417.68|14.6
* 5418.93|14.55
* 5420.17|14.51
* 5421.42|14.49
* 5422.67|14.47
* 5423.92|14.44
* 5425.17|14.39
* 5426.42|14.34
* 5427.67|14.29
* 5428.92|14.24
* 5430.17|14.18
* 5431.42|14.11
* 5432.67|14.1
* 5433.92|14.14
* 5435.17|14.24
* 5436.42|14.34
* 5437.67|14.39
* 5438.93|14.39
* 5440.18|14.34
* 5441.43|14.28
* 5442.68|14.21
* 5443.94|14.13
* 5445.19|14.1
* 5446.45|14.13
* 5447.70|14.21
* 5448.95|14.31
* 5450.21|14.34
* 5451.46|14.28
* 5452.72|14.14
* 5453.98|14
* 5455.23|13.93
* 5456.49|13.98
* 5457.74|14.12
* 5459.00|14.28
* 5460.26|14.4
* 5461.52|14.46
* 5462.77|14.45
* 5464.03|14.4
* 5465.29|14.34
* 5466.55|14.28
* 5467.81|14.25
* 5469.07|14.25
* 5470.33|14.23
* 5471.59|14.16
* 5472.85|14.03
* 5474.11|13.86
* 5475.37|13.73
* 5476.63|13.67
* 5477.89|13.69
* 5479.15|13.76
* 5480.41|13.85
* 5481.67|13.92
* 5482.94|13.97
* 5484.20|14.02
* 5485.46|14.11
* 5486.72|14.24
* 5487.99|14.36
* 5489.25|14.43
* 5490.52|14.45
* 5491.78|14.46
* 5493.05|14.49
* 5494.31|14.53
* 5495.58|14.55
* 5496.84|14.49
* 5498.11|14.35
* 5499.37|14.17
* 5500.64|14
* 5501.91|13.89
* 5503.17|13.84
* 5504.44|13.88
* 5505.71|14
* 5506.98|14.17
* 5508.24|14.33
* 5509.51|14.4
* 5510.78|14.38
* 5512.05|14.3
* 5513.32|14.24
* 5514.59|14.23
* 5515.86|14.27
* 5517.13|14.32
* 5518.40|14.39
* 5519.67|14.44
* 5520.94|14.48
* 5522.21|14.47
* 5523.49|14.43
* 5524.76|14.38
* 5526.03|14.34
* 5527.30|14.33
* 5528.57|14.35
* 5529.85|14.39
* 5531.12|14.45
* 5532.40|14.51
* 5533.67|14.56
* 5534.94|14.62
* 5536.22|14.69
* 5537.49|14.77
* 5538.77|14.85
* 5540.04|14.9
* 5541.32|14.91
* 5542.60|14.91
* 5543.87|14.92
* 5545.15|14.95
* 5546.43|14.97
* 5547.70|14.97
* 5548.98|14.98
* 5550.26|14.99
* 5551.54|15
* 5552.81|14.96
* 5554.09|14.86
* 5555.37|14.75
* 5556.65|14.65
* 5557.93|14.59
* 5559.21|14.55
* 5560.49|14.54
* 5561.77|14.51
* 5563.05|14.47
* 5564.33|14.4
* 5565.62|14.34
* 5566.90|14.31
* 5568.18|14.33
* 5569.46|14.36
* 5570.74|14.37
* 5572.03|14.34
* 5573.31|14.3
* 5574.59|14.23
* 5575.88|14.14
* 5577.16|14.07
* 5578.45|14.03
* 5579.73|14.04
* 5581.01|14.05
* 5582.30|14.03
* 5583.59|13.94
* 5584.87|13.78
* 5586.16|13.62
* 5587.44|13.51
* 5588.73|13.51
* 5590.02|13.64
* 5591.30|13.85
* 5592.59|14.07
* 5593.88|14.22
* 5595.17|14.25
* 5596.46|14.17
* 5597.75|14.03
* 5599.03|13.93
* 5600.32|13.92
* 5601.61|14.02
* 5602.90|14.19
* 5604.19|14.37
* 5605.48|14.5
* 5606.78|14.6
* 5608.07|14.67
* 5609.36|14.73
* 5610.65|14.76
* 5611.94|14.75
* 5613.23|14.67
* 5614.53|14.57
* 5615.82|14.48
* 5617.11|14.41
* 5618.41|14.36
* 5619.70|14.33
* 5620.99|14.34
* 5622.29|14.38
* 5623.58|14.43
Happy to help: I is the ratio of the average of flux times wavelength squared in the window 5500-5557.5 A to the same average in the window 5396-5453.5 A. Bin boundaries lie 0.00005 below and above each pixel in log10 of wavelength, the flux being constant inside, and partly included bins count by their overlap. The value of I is 1.1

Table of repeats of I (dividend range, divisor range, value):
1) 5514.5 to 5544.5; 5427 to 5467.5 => 1.05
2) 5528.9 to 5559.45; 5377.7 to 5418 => 1.09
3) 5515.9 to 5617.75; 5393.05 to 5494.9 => 1.06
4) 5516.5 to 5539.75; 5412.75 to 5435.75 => 1.05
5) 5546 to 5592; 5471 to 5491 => 1.06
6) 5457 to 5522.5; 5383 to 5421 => 1.03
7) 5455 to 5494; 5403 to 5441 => 1.01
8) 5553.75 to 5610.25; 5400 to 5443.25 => 1.06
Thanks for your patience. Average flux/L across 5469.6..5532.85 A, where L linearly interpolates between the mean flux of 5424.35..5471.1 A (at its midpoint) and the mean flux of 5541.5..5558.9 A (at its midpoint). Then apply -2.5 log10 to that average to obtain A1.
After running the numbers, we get 0.03 mag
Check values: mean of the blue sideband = 14.2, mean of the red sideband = 14.9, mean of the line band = 14.2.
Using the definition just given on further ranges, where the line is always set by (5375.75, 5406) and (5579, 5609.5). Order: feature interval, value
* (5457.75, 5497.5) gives 0.004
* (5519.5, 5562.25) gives -0.040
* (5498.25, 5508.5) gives 0.012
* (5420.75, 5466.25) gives 0.003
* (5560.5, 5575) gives -0.021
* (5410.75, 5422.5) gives -0.005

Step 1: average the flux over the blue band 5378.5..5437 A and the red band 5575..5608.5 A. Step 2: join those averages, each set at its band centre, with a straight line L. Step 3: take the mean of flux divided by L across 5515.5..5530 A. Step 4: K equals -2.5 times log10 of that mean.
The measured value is -0.019 mag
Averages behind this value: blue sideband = 14.3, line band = 14.4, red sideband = 14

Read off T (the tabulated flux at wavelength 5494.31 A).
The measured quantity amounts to 14.53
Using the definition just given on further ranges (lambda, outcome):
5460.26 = 14.4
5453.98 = 14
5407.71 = 13.76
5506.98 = 14.17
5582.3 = 14.03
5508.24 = 14.33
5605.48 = 14.5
